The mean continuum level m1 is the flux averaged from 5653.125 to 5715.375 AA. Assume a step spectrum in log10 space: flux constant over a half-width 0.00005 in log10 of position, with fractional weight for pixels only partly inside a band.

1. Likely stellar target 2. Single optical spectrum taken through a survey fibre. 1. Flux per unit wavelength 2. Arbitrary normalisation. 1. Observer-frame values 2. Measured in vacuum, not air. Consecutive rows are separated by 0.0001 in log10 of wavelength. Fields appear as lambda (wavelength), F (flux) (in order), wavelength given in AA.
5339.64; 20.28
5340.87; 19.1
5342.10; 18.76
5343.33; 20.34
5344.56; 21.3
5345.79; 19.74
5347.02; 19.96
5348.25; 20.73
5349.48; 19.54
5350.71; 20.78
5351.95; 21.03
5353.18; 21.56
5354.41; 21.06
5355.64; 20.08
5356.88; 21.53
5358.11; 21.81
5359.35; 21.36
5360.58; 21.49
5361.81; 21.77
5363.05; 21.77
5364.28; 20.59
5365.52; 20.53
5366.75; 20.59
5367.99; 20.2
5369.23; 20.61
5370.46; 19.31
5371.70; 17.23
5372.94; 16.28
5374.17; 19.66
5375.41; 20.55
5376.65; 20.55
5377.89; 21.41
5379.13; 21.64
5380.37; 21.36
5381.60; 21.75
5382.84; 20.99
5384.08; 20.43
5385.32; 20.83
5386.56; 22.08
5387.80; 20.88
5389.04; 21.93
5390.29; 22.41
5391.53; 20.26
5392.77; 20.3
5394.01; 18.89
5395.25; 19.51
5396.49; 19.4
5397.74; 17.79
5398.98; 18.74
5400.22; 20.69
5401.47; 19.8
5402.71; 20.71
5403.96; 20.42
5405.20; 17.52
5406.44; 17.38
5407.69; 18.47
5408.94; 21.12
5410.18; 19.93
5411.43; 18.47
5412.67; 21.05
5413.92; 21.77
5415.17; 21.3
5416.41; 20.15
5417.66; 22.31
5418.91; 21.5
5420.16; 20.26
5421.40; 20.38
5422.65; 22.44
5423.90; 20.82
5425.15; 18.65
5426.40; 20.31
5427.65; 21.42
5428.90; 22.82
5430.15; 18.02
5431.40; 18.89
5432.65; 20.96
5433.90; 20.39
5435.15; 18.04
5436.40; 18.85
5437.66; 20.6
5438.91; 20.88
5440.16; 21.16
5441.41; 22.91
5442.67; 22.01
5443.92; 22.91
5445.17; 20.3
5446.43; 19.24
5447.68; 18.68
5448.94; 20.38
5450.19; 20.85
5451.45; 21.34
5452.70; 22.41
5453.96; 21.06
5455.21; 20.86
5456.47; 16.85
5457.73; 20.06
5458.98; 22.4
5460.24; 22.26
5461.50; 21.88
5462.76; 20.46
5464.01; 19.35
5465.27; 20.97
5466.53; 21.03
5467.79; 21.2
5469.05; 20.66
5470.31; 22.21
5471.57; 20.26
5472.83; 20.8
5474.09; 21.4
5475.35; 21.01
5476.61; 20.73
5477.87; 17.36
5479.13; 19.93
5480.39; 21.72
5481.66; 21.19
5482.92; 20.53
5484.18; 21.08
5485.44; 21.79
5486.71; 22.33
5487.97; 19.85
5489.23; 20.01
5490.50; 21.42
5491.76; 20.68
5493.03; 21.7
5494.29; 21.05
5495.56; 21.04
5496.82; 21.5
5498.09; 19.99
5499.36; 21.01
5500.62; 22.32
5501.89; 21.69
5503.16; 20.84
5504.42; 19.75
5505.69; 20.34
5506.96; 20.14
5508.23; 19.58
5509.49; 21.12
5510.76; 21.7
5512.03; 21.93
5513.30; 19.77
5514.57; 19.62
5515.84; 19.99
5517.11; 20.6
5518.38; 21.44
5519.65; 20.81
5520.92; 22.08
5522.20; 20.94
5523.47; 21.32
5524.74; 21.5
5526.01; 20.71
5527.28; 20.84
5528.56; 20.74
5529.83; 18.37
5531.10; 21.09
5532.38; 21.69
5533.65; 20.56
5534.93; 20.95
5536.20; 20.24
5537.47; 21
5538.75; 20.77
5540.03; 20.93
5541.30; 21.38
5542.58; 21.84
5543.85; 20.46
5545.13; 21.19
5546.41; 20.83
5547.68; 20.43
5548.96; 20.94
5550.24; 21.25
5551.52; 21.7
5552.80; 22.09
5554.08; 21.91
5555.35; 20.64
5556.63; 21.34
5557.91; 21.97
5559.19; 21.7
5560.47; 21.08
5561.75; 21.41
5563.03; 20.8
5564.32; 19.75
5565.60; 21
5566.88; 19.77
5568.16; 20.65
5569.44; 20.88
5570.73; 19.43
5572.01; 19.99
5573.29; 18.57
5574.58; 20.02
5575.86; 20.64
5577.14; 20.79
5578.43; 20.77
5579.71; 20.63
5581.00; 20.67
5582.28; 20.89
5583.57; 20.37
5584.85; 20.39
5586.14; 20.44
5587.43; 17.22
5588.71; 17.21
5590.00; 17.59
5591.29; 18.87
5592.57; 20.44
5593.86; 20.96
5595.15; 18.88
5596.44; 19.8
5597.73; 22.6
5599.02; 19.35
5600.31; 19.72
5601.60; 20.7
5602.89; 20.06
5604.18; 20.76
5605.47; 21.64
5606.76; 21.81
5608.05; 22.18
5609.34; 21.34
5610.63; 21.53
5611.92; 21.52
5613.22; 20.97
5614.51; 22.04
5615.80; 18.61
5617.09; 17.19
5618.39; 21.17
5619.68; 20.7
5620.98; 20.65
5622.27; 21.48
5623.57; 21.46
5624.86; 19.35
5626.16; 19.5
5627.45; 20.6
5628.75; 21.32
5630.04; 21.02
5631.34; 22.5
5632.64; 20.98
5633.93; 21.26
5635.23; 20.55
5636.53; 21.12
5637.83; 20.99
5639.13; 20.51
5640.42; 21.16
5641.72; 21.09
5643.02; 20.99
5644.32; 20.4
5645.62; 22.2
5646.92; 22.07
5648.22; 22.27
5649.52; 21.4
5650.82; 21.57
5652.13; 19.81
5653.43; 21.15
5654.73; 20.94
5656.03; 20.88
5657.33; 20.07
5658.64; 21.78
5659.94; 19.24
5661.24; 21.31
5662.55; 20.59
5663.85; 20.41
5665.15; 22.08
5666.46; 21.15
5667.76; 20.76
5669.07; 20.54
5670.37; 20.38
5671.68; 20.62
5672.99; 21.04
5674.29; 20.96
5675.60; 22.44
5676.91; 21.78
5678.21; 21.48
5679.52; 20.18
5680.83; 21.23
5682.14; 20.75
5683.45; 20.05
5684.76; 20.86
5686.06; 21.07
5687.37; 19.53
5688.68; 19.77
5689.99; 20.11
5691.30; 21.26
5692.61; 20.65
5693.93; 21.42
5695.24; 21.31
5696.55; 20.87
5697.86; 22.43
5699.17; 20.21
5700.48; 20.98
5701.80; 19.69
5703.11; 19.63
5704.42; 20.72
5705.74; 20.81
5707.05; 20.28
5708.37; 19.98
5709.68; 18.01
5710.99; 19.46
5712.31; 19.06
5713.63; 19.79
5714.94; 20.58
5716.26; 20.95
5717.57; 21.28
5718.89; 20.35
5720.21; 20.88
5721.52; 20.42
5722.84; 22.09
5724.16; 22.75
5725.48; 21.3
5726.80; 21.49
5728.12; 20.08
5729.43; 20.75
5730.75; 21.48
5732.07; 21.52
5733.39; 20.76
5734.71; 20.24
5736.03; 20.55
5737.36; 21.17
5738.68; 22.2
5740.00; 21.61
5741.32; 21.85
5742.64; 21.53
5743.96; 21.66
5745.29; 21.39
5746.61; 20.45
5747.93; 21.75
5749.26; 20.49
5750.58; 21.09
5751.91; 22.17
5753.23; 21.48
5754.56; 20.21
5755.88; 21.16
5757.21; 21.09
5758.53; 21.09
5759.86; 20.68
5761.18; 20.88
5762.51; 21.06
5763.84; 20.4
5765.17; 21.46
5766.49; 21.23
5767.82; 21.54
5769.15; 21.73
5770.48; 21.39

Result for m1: 20.6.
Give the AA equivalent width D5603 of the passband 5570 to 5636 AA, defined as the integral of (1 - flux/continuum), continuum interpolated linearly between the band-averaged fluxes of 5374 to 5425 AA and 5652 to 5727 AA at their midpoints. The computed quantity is 0.81 AA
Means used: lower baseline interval 20.4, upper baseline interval 20.7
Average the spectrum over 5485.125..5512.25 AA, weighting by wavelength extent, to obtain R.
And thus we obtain 21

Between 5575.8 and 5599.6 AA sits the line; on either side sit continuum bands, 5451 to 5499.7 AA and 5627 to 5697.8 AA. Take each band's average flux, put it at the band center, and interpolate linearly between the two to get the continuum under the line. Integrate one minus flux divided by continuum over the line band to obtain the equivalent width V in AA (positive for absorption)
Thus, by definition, 1.2 AA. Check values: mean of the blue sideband 20.9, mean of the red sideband 21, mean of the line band 19.9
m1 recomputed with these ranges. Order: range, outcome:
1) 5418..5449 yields 20.5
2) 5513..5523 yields 20.7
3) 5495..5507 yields 20.9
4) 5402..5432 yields 20.3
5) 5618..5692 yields 20.9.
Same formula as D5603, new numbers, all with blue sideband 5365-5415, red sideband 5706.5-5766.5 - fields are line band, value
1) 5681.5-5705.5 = 0.2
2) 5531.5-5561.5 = -1.0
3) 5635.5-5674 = -0.5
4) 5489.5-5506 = -0.5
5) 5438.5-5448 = -0.4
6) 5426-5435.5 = 0.0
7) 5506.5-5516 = -0.1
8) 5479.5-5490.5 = -0.4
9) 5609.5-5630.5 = 0.1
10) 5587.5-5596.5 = 0.7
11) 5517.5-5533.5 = -0.4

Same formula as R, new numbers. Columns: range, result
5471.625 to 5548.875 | 20.8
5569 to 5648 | 20.5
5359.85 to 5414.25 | 20.2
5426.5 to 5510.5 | 20.7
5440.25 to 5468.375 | 20.9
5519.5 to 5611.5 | 20.6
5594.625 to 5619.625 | 20.6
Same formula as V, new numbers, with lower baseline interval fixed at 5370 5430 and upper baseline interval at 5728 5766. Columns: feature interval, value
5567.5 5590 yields 0.9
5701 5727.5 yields 0.7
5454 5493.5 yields -0.6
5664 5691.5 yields 0.2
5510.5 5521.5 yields -0.2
